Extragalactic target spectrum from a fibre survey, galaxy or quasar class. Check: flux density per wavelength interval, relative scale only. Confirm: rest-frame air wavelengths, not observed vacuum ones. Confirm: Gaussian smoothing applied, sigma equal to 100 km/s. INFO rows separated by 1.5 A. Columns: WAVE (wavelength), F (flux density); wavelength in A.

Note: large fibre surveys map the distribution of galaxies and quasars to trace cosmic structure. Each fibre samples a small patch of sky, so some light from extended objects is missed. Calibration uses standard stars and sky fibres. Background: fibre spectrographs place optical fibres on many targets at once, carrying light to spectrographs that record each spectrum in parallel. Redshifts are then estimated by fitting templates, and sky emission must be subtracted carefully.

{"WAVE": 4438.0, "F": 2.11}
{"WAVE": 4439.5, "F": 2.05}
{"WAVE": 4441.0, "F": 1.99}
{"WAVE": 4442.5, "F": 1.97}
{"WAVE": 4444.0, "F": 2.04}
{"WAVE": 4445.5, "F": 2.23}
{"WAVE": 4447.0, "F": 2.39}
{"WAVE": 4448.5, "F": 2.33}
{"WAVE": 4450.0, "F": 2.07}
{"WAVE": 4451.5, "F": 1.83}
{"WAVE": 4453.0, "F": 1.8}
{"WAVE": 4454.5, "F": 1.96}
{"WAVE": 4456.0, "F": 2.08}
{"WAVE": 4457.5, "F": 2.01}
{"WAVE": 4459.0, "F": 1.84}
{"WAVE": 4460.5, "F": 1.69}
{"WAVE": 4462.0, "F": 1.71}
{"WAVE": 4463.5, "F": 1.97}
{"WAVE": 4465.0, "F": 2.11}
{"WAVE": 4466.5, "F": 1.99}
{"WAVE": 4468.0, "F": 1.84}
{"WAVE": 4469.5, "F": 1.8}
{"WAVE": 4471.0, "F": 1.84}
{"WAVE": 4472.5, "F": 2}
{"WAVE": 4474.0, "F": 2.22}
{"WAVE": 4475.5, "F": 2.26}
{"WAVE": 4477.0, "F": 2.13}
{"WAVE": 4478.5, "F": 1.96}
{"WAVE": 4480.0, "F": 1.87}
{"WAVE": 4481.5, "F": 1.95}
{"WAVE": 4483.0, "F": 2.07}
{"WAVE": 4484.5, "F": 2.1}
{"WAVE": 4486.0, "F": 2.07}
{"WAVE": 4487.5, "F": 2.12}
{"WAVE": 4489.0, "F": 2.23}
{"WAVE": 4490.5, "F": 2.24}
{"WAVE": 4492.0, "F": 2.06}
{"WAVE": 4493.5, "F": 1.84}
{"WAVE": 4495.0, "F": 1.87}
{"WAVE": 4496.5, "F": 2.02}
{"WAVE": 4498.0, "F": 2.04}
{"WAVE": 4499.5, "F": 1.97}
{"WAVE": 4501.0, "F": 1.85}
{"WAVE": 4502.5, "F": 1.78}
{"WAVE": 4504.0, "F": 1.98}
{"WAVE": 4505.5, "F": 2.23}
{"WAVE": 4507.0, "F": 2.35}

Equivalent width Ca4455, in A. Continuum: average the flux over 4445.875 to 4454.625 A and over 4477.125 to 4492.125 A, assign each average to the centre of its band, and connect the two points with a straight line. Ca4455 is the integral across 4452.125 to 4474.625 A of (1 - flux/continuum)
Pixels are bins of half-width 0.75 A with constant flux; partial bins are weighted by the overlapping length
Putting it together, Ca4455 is 1.7 A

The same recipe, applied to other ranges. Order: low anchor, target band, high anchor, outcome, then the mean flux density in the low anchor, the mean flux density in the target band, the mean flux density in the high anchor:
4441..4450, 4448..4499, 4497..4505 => 1.3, 2.17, 2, 1.94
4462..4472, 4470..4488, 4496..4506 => -1.0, 1.91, 2.04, 1.97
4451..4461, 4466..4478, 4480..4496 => -0.2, 1.89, 2.01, 2.05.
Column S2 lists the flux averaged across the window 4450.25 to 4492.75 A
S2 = 1.99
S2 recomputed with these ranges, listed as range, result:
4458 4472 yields 1.87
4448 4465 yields 1.94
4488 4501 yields 2.02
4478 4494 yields 2.05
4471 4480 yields 2.07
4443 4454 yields 2.09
